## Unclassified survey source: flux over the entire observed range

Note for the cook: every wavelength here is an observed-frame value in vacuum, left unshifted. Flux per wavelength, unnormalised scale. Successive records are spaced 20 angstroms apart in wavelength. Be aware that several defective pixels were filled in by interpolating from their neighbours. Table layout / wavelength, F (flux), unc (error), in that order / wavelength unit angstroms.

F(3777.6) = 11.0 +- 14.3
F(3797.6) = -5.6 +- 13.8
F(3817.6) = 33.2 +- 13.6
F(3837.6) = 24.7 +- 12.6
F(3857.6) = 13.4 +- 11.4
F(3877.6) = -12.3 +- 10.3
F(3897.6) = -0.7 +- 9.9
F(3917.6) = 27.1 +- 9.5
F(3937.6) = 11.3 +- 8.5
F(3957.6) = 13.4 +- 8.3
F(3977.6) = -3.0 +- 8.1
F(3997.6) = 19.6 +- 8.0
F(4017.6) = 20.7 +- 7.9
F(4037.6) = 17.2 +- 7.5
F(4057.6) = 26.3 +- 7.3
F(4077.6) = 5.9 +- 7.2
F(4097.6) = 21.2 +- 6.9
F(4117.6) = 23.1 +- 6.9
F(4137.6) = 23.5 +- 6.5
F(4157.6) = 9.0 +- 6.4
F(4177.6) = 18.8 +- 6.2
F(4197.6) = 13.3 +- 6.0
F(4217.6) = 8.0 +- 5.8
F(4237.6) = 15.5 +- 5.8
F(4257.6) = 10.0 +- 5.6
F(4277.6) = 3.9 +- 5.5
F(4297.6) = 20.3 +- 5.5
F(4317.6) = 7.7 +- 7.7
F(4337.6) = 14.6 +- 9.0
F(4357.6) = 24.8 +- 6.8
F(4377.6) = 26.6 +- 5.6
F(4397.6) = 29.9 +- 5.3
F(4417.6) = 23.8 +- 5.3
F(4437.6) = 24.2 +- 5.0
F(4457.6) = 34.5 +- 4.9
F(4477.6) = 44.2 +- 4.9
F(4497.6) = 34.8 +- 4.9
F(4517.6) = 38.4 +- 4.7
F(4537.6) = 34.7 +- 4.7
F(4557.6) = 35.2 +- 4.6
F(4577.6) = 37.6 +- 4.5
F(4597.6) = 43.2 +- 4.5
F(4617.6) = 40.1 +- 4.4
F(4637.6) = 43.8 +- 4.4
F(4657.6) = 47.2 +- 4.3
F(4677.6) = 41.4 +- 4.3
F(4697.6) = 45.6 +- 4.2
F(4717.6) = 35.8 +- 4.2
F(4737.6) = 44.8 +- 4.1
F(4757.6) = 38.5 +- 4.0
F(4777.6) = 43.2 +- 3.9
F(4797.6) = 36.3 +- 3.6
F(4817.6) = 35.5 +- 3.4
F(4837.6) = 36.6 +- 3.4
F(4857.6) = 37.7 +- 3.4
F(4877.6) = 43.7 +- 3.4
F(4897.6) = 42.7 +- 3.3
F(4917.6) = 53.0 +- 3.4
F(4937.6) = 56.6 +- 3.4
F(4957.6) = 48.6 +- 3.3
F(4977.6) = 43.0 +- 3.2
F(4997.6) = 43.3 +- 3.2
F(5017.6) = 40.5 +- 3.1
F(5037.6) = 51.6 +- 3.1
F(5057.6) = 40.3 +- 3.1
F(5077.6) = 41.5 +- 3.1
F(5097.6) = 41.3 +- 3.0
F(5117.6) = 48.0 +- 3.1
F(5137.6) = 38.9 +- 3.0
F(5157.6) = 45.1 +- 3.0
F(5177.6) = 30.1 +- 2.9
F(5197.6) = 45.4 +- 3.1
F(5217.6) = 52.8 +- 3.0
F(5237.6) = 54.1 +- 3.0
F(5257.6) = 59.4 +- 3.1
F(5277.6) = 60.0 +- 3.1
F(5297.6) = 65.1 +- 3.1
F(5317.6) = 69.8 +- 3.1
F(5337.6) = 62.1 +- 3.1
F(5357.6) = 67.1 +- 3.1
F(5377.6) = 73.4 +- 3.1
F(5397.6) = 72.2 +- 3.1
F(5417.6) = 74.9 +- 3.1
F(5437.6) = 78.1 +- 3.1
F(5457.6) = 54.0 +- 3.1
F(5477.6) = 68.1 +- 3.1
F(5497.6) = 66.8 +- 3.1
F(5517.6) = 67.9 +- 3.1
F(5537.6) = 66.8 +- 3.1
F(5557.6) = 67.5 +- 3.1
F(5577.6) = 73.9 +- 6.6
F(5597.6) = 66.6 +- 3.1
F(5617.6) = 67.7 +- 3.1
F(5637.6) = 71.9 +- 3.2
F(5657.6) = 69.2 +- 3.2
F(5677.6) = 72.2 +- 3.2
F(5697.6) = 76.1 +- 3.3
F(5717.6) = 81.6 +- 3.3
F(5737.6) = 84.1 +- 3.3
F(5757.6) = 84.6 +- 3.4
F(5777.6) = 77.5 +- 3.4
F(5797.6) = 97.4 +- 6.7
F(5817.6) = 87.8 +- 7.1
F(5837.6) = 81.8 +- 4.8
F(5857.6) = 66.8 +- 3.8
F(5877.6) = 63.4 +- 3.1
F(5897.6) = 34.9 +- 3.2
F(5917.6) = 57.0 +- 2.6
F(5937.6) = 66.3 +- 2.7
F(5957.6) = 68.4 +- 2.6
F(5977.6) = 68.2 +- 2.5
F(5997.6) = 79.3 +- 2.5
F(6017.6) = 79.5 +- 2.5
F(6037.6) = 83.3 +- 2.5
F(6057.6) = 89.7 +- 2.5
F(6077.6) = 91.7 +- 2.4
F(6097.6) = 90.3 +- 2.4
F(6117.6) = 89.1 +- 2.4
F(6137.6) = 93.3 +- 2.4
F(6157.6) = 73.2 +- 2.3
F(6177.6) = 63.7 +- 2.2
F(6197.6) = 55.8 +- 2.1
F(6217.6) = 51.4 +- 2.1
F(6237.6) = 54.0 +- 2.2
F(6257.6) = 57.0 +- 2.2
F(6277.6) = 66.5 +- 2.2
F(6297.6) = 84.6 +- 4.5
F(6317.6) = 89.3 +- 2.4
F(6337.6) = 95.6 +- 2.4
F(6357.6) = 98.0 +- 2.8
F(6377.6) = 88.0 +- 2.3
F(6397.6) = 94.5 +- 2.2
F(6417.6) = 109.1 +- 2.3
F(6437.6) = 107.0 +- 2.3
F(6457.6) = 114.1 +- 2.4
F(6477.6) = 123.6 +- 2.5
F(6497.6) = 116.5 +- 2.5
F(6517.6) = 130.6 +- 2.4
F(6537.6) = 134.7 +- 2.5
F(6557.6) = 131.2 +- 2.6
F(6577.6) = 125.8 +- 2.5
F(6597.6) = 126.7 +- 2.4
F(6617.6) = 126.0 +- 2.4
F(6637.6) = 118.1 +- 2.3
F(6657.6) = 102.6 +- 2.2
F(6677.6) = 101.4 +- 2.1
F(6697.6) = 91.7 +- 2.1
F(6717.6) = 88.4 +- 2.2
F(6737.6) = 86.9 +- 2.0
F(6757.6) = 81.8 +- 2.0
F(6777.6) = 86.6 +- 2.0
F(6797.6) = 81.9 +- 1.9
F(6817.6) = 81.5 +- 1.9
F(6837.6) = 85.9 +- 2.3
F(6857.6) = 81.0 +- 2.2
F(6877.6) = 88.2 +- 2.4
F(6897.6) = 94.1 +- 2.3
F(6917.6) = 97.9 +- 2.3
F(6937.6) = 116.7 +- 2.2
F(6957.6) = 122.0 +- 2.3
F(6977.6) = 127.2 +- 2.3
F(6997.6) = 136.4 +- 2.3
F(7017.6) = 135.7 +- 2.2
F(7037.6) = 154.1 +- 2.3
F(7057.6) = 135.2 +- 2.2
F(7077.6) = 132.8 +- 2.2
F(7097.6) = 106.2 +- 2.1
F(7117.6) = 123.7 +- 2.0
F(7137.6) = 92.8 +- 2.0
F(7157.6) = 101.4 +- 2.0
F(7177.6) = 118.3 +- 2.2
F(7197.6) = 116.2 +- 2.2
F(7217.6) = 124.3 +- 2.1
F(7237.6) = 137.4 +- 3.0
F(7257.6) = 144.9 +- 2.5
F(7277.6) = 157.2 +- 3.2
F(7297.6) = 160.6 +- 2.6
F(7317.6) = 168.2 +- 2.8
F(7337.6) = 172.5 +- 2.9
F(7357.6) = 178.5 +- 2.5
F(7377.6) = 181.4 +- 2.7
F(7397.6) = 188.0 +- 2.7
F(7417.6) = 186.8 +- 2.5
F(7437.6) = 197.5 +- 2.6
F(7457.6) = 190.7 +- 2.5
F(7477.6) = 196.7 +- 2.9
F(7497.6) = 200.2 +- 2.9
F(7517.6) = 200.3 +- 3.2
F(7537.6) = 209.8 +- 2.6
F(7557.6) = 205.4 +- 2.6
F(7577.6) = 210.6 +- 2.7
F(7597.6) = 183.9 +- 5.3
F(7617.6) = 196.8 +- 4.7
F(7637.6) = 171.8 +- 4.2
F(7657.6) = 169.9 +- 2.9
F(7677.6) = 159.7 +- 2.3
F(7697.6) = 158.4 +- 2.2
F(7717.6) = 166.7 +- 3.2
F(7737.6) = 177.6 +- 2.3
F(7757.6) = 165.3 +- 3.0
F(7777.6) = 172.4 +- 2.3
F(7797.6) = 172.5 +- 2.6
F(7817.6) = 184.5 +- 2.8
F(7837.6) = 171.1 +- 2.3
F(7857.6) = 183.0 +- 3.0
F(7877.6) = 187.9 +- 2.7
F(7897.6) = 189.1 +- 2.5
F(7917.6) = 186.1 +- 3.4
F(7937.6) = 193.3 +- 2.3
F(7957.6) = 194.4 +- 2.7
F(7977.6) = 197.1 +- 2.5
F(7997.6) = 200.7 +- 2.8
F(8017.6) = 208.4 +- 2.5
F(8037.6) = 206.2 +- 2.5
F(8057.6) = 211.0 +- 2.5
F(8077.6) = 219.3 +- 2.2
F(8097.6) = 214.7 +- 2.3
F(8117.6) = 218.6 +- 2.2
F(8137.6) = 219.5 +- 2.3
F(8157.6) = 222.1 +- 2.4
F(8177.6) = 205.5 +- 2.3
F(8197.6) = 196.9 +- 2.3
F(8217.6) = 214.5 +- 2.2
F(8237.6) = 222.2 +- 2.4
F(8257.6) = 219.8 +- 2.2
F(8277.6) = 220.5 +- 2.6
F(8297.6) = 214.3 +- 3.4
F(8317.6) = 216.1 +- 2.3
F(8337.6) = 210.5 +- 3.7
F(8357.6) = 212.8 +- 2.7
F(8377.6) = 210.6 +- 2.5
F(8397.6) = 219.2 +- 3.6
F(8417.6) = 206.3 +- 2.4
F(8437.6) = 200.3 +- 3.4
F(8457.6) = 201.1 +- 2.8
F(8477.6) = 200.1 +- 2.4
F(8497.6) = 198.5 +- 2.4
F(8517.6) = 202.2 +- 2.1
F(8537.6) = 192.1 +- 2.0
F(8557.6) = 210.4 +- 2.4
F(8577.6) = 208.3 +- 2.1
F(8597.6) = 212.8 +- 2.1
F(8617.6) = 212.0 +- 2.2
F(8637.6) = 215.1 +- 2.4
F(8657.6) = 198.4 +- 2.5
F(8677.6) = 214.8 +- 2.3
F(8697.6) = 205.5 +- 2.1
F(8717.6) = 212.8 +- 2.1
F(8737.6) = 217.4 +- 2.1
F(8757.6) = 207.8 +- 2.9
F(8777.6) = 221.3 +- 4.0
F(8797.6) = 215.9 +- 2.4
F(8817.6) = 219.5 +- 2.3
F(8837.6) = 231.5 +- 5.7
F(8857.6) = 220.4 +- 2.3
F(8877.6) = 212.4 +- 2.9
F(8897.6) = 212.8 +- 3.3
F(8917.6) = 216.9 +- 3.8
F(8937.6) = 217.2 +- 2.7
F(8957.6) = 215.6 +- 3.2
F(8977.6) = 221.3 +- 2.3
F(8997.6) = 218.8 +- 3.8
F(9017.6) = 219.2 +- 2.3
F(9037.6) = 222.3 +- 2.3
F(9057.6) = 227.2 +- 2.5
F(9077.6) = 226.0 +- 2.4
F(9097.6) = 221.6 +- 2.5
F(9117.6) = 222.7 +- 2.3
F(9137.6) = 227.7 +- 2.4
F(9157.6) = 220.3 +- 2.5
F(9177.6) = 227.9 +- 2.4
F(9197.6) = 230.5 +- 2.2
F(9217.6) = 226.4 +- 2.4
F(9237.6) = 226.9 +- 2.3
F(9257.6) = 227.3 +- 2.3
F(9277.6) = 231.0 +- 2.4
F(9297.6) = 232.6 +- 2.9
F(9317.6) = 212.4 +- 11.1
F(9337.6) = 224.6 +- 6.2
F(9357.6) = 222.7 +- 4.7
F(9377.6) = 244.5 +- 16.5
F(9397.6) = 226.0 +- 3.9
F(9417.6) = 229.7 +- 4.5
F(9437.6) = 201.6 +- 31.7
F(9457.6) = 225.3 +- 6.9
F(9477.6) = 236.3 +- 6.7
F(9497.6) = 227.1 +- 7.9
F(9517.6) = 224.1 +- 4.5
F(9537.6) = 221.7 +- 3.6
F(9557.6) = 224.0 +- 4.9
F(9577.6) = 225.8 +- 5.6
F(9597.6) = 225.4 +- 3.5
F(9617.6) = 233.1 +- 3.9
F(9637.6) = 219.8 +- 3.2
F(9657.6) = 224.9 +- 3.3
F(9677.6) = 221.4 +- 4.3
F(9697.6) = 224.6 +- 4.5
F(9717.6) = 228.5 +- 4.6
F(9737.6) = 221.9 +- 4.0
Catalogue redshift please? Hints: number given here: 0.00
